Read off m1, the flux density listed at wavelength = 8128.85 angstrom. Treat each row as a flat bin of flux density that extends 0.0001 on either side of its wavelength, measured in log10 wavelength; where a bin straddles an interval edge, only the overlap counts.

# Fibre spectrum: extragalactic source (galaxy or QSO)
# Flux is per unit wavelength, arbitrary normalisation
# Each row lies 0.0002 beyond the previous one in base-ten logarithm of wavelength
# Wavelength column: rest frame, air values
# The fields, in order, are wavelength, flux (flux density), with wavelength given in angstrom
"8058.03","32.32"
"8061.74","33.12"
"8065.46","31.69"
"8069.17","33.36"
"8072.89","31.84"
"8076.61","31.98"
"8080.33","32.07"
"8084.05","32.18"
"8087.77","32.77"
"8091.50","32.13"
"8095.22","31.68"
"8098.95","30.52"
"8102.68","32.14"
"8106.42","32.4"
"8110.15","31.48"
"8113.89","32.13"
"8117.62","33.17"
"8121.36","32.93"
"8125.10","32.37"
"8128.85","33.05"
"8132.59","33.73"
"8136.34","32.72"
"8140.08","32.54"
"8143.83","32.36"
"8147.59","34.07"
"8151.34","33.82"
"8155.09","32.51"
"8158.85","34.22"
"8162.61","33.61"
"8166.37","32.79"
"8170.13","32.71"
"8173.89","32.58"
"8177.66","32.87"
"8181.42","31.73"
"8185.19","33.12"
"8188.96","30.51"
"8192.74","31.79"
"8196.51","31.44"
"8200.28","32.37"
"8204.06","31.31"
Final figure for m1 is 33.05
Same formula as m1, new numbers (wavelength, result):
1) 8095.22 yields 31.68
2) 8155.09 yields 32.51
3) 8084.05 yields 32.18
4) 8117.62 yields 33.17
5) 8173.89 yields 32.58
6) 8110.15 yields 31.48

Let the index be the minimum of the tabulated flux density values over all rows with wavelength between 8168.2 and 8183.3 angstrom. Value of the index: 31.73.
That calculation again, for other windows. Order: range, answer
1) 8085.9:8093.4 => 32.13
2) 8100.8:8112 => 31.48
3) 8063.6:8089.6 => 31.69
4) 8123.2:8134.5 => 32.37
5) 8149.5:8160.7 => 32.51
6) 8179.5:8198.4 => 30.51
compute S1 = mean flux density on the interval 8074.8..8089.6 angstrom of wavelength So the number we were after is 32.3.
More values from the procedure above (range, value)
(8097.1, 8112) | 31.6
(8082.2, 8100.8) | 31.9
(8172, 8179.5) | 32.7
